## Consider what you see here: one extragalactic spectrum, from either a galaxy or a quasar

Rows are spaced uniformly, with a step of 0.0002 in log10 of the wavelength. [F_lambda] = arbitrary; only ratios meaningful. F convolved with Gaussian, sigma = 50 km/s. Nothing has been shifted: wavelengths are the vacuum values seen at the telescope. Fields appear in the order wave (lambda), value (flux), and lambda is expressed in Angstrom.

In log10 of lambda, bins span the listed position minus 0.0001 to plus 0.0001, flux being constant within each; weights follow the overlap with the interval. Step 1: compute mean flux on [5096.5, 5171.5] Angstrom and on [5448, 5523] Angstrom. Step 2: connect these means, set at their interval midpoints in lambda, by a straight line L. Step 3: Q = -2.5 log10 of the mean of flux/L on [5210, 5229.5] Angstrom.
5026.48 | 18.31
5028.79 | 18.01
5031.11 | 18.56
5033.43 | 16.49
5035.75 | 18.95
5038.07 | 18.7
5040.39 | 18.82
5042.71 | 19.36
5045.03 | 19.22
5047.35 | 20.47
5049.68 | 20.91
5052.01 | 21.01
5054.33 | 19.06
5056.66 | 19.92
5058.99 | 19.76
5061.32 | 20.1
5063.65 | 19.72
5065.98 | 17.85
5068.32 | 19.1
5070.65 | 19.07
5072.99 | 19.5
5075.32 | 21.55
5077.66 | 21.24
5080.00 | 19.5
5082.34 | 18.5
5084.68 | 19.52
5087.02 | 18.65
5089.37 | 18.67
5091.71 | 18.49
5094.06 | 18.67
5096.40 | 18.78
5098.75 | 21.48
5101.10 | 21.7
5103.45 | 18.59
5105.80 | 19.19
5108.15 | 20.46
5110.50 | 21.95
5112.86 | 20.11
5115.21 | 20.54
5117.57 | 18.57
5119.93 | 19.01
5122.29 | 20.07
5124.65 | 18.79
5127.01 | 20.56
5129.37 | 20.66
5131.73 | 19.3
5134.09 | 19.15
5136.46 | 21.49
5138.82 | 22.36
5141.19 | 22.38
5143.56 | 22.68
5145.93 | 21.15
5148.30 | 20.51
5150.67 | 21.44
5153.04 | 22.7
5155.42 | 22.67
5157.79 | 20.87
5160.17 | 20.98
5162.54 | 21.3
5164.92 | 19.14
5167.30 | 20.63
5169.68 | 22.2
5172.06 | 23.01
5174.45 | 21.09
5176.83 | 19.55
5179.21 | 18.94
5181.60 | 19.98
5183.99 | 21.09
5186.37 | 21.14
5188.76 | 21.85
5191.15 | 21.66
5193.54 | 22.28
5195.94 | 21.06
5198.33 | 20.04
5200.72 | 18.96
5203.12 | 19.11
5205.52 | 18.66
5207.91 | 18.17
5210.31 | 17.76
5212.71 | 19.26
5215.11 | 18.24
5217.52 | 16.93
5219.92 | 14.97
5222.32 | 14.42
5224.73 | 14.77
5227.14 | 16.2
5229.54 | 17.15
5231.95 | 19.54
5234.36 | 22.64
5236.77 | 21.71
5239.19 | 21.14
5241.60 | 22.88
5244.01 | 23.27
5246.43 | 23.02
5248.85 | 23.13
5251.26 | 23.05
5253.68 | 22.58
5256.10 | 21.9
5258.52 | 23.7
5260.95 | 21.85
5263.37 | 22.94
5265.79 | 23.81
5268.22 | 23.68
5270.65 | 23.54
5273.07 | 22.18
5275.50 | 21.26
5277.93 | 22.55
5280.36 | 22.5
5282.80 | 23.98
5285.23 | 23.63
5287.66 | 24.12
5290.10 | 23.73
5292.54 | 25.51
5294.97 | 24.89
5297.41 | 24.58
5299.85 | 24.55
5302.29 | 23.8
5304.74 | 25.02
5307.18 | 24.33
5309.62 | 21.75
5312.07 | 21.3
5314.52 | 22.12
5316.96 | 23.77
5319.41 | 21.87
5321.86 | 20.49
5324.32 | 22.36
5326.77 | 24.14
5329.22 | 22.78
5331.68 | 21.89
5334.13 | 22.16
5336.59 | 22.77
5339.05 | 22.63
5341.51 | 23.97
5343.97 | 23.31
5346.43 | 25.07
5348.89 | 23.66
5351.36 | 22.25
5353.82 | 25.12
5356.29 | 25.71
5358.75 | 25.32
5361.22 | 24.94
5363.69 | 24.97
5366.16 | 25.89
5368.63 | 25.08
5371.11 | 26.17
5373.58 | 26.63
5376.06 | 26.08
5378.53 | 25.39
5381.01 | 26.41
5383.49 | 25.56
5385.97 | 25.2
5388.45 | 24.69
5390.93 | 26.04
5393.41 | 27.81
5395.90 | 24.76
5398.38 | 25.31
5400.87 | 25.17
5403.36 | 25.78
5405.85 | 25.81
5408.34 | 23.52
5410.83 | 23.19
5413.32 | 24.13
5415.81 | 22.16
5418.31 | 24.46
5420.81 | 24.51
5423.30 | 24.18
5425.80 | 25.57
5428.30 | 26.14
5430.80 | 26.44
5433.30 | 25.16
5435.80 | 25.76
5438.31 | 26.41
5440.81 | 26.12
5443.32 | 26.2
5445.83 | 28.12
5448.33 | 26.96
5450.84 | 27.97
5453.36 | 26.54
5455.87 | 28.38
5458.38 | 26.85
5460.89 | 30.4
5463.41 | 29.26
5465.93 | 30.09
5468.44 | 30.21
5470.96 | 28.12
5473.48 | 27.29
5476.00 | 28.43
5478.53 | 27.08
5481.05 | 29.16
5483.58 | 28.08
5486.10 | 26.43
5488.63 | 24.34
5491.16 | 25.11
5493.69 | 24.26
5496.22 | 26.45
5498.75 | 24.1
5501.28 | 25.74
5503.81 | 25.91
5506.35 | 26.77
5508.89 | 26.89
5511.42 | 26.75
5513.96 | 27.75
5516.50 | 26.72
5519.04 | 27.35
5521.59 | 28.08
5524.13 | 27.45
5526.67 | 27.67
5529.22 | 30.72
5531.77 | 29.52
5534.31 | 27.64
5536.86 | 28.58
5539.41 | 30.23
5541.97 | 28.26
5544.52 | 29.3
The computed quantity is 0.32 mag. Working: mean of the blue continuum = 20.7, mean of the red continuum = 27.2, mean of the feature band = 16.5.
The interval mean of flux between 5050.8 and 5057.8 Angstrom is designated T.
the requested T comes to 20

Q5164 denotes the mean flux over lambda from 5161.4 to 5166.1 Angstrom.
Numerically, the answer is 20.2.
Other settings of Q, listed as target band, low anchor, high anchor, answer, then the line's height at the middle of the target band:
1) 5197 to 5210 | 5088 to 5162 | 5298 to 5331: 0.137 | 21.5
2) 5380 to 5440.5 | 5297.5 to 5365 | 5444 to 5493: 0.031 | 25.9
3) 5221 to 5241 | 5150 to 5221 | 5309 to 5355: 0.135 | 21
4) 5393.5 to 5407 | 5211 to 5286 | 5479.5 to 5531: -0.048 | 24.4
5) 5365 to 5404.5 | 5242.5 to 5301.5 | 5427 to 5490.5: 0.002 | 25.8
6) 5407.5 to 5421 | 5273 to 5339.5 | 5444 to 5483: 0.133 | 26.7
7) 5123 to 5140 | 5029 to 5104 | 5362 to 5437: 0.012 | 20.6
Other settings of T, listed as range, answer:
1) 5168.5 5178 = 21.5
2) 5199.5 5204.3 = 19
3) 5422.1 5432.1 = 25.6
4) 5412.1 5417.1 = 23.1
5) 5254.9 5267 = 22.8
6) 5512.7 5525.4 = 27.5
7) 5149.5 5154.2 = 22.1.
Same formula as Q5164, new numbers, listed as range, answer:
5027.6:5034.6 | 17.7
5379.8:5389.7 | 25.5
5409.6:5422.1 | 23.7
